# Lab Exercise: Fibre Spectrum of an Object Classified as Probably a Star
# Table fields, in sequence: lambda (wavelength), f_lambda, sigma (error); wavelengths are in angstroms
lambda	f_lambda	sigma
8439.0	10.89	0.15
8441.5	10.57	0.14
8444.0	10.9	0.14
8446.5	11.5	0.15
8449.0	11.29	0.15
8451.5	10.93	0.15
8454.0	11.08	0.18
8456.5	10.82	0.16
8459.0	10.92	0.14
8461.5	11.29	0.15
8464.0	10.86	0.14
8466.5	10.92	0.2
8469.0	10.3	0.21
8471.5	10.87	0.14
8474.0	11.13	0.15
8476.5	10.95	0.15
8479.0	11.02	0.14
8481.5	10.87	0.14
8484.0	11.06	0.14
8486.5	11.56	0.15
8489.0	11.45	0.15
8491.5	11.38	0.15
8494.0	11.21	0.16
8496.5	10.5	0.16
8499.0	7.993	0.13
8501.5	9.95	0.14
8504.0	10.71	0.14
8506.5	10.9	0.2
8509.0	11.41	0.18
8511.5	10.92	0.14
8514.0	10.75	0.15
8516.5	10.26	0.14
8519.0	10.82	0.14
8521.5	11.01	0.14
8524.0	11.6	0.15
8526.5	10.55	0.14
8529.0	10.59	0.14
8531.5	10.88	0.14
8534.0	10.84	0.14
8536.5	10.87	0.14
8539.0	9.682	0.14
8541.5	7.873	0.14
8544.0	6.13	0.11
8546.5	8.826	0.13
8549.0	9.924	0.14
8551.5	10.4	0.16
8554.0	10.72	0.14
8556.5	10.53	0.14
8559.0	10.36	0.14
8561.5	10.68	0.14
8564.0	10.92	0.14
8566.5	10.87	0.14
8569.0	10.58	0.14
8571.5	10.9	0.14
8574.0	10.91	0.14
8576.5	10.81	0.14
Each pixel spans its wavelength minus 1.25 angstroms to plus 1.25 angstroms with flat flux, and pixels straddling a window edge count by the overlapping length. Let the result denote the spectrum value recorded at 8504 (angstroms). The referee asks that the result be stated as 10.71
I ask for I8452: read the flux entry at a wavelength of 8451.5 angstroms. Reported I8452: 10.93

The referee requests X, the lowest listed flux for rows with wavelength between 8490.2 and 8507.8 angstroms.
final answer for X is 7.993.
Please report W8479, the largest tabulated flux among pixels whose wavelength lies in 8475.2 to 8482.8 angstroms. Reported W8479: 11.02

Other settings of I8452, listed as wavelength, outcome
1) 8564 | 10.92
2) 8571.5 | 10.9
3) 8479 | 11.02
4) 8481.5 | 10.87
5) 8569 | 10.58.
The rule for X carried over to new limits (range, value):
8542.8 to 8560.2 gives 6.13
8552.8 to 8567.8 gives 10.36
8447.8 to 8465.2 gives 10.82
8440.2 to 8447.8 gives 10.57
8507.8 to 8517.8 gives 10.26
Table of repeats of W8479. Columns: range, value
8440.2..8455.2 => 11.5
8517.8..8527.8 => 11.6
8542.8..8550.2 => 9.924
